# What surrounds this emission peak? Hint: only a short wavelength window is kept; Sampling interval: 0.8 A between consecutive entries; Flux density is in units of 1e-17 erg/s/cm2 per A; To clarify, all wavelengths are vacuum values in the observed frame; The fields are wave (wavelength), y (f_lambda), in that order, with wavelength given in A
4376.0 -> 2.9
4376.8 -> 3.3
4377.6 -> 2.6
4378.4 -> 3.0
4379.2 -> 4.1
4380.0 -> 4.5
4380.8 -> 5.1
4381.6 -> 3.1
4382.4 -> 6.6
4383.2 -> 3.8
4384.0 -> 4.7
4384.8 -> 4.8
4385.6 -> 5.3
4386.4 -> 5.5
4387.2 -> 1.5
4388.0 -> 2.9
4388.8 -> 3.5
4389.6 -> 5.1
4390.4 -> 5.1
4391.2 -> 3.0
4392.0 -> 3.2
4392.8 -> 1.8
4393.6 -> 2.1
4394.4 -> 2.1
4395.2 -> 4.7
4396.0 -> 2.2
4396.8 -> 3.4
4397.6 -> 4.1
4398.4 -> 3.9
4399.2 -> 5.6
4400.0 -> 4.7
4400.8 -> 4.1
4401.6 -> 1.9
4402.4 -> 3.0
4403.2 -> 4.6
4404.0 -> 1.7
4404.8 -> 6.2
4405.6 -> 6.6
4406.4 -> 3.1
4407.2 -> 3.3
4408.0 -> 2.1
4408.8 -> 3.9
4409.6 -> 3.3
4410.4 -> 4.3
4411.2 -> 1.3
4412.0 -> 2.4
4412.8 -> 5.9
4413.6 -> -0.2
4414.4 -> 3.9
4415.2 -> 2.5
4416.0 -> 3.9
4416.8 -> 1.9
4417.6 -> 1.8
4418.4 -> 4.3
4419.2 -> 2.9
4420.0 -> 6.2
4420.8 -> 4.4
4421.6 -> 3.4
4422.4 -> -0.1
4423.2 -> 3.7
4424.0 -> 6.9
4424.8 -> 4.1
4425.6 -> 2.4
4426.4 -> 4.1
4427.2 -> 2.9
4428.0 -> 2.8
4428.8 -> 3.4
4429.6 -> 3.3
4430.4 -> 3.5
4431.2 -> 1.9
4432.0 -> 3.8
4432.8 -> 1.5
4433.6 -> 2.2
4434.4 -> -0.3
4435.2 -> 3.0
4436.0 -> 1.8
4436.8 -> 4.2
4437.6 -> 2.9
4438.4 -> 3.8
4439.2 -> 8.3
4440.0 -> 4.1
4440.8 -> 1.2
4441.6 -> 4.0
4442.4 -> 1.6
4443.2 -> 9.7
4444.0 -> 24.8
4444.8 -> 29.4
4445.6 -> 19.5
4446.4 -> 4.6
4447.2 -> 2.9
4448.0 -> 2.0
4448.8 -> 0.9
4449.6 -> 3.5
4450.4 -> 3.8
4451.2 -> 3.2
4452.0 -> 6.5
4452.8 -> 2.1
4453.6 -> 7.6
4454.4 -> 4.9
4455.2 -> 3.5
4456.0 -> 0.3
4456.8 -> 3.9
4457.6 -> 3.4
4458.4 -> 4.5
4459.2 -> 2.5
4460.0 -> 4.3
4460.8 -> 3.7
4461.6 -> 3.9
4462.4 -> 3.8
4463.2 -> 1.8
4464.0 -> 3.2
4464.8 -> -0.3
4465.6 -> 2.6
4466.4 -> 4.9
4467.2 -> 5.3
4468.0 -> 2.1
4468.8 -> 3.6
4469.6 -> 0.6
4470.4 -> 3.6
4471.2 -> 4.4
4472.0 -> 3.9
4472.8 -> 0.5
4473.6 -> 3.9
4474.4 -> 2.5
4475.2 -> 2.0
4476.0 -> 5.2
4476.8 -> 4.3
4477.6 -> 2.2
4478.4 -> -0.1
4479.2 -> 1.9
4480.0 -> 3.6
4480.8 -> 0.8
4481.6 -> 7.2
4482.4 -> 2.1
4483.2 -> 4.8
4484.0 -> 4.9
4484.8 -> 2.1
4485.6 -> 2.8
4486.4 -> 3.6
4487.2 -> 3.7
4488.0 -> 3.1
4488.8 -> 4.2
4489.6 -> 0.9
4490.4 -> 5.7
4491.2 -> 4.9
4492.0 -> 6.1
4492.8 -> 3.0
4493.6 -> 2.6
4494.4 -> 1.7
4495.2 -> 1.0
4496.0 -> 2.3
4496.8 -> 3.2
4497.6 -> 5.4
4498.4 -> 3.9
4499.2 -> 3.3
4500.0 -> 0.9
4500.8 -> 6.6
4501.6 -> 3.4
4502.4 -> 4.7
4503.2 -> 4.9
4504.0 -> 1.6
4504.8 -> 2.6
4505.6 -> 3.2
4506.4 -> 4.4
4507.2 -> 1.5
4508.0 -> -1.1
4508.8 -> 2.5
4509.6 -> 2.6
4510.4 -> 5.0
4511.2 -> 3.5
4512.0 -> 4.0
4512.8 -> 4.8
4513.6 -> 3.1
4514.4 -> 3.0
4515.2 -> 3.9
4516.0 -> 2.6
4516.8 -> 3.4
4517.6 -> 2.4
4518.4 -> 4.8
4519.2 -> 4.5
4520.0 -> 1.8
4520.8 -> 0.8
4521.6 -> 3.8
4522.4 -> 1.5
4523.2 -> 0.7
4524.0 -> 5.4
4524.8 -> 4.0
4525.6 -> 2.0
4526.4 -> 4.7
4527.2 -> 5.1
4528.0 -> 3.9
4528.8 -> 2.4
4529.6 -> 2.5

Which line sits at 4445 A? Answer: H-gamma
